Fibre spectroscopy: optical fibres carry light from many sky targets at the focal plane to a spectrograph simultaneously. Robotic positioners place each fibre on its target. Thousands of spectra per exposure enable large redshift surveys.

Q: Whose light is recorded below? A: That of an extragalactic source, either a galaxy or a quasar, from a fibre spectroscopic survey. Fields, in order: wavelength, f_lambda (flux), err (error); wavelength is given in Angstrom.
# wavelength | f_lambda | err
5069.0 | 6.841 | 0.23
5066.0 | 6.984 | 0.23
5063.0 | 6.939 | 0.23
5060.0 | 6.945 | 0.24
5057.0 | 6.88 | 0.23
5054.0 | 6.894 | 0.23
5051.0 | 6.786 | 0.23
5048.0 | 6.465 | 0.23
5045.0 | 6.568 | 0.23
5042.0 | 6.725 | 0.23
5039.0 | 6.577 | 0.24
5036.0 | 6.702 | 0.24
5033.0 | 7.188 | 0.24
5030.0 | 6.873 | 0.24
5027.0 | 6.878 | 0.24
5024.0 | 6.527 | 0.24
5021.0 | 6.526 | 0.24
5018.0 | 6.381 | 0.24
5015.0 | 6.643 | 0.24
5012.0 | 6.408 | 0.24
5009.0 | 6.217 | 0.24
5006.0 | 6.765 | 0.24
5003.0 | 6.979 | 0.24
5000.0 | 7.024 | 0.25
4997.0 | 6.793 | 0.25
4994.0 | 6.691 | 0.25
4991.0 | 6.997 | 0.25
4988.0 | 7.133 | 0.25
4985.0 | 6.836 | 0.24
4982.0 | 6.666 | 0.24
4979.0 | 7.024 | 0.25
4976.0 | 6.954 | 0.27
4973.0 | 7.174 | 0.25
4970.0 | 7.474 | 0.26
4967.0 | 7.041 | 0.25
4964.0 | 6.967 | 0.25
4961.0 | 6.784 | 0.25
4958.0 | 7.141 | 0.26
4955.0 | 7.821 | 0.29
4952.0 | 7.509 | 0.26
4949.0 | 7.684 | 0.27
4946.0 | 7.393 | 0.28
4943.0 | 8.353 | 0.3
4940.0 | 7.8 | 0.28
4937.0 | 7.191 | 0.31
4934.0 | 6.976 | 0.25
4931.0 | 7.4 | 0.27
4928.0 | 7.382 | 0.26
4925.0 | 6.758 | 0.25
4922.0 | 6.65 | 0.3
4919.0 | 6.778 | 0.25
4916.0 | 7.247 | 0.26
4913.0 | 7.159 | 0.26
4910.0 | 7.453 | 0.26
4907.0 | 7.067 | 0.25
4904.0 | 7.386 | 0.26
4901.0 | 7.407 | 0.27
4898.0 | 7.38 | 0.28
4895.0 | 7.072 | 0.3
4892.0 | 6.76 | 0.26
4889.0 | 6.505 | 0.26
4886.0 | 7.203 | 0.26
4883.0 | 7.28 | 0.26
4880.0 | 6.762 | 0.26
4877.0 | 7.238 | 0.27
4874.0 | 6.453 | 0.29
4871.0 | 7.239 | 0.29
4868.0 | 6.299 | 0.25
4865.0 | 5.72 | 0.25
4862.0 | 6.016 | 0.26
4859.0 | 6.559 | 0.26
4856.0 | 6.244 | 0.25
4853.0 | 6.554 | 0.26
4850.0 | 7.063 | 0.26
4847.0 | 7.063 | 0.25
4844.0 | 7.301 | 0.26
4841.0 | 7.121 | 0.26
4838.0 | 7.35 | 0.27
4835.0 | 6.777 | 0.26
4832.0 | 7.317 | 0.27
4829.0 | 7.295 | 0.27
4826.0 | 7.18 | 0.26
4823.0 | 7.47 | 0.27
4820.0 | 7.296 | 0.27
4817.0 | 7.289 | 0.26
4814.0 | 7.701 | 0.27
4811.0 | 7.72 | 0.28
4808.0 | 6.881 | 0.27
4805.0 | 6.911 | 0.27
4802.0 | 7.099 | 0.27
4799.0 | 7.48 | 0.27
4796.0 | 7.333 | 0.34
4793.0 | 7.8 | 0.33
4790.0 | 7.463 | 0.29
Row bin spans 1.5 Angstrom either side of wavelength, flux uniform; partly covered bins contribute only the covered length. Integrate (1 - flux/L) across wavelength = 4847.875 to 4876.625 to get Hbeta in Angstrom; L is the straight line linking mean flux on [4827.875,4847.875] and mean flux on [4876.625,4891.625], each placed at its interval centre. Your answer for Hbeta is 2.3 Angstrom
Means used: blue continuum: 7.18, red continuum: 6.96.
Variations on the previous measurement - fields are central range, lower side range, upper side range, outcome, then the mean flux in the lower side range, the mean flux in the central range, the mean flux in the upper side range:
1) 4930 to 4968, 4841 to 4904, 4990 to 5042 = -3.5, 6.83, 7.39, 6.71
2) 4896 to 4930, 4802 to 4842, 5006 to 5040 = -0.9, 7.25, 7.15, 6.64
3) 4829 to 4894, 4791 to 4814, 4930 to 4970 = 4.9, 7.35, 6.81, 7.39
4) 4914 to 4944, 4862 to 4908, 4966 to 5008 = -1.4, 6.89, 7.23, 6.96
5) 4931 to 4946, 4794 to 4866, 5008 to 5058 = -1.5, 7.05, 7.54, 6.66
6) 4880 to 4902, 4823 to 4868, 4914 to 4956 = 0.1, 6.83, 7.06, 7.35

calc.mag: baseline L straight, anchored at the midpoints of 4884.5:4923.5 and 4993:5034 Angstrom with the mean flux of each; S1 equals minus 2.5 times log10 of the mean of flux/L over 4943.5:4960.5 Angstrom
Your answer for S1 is -0.090 mag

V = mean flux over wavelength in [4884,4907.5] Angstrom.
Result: 7.1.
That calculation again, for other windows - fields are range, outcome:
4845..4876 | 6.55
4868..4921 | 7.06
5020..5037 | 6.79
